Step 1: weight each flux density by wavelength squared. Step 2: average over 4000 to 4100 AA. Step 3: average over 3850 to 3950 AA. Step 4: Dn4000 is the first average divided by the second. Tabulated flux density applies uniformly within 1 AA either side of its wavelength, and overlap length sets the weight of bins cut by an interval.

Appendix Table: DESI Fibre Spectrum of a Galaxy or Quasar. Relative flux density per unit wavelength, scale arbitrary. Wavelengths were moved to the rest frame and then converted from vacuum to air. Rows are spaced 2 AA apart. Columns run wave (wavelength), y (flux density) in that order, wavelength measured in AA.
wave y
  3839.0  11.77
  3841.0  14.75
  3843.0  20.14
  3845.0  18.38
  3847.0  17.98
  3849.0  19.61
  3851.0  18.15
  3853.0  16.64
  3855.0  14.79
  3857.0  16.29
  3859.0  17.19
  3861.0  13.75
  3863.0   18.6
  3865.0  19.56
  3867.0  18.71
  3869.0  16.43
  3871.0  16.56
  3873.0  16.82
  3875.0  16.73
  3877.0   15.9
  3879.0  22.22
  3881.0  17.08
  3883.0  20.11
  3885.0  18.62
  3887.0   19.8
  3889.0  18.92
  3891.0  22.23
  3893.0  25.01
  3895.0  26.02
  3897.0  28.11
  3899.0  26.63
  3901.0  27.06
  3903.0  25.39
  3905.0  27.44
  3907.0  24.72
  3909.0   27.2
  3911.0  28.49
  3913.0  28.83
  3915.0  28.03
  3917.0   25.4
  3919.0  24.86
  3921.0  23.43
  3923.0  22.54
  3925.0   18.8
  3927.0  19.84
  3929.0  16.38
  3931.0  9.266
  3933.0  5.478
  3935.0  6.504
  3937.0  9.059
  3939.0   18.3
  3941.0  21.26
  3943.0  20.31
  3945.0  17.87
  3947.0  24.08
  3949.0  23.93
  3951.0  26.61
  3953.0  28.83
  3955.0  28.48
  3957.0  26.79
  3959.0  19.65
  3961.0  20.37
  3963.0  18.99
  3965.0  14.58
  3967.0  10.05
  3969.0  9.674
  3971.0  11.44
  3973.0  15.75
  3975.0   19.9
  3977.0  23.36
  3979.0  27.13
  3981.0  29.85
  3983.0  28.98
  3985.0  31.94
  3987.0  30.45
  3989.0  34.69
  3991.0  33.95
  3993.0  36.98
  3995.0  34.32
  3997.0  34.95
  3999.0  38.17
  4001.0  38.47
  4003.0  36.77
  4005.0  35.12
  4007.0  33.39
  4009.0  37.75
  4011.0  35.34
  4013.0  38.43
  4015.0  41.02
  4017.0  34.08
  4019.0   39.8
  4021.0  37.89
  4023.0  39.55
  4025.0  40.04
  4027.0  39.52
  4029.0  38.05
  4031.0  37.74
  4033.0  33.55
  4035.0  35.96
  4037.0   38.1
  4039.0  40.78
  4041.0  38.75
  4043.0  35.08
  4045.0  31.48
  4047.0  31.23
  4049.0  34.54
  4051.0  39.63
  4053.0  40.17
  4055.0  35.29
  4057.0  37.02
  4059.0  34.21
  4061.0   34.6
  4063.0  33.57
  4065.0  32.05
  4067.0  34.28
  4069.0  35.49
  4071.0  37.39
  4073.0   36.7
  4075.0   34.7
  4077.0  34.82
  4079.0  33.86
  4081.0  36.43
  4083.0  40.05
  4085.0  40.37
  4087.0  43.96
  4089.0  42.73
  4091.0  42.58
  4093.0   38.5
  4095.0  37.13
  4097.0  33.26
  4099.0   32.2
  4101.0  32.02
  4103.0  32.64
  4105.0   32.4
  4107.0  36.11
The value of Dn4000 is 1.98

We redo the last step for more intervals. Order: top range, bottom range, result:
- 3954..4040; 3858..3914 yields 1.52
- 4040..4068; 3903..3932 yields 1.62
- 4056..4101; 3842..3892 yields 2.25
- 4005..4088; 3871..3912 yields 1.76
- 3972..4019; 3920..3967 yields 1.77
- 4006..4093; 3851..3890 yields 2.30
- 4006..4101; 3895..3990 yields 1.76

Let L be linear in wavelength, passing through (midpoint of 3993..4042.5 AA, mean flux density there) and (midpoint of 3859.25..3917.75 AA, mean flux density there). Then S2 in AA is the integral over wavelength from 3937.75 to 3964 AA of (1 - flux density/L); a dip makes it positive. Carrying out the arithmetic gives 6.1 AA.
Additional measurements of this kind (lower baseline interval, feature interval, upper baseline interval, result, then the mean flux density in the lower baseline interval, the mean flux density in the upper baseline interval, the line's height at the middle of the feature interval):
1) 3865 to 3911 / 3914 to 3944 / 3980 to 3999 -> 9.4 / 21.8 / 33.2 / 26.4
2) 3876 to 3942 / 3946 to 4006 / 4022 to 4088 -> 4.3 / 21.2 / 36.6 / 28.3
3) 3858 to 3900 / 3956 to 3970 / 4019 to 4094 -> 5.4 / 19.8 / 37.1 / 28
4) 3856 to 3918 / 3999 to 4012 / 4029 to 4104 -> -2.1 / 21.7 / 36.3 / 31.4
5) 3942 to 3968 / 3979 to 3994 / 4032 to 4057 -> -3.0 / 21.6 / 36.2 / 26.7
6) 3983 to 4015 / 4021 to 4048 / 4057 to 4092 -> -0.6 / 35.4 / 36.9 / 36.1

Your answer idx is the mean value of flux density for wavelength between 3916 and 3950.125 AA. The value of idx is 18.1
